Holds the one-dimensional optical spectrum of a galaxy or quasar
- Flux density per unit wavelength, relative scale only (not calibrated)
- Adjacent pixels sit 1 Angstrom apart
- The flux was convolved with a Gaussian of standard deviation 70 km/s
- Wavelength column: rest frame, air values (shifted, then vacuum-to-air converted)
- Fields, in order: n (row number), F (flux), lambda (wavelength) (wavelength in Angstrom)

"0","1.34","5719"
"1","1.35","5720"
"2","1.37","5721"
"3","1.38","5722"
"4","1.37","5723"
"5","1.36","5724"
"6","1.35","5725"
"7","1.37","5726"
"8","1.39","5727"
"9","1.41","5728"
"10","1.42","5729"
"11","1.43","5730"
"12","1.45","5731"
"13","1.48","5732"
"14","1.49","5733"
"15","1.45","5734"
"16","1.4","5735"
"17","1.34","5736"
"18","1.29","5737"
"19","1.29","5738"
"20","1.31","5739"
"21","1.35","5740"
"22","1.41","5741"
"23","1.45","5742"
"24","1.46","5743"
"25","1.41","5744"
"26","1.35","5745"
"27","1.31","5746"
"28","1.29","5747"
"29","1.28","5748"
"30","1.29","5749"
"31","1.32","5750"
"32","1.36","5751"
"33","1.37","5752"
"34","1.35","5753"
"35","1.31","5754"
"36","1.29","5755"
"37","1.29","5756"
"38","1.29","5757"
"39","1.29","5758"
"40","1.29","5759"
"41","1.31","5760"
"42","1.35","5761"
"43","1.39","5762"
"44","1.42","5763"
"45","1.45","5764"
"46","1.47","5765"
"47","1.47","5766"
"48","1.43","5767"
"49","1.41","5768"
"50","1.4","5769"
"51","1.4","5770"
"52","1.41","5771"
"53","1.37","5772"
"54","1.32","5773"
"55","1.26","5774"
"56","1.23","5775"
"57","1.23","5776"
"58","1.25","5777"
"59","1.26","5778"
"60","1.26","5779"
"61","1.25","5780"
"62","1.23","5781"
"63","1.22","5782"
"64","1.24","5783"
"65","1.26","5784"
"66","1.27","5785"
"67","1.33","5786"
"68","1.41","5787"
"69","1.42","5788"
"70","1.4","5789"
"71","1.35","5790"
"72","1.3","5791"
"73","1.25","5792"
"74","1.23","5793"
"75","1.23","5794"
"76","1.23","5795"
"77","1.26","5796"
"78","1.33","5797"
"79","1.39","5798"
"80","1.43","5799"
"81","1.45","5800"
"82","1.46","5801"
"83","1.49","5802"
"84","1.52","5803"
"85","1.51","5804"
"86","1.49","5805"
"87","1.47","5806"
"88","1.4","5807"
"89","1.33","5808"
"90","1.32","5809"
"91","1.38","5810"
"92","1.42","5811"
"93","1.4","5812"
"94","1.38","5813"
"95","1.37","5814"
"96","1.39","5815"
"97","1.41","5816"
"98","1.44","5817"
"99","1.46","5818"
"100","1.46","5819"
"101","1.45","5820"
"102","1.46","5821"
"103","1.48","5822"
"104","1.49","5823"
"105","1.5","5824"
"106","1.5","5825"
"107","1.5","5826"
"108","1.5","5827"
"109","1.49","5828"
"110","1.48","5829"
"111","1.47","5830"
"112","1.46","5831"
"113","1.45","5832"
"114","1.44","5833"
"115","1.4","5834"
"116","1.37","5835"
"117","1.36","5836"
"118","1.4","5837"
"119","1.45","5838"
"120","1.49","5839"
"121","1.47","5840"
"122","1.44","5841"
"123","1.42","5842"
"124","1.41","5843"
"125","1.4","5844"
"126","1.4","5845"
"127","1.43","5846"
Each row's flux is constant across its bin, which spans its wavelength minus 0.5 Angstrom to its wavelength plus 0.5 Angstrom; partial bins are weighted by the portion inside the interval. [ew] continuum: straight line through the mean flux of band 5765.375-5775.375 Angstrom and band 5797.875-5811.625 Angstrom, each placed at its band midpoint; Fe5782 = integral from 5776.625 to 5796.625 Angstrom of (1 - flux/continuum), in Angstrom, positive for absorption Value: 1.7 Angstrom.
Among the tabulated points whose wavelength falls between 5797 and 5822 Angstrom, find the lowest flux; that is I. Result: 1.32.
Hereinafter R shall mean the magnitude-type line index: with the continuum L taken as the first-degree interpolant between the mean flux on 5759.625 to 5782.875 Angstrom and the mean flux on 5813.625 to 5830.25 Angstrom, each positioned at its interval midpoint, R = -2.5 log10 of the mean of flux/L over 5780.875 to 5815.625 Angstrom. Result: 0.03 mag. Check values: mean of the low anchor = 1.34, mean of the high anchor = 1.46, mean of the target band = 1.36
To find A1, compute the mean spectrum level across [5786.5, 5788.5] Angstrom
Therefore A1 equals 1.42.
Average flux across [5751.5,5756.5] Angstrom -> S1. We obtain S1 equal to 1.32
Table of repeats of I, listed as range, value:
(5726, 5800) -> 1.22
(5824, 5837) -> 1.36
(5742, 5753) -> 1.28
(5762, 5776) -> 1.23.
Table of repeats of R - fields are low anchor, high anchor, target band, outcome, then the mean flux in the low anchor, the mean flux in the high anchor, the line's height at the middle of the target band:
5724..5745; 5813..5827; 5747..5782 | 0.07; 1.4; 1.45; 1.42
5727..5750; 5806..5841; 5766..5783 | 0.07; 1.38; 1.44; 1.4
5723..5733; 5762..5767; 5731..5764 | 0.06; 1.41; 1.44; 1.43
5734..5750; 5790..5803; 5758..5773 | -0.03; 1.35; 1.34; 1.35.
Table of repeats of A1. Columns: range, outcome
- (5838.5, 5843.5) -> 1.45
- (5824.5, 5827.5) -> 1.5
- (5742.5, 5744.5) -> 1.44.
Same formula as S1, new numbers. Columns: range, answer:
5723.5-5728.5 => 1.38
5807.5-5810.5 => 1.34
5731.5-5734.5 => 1.47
